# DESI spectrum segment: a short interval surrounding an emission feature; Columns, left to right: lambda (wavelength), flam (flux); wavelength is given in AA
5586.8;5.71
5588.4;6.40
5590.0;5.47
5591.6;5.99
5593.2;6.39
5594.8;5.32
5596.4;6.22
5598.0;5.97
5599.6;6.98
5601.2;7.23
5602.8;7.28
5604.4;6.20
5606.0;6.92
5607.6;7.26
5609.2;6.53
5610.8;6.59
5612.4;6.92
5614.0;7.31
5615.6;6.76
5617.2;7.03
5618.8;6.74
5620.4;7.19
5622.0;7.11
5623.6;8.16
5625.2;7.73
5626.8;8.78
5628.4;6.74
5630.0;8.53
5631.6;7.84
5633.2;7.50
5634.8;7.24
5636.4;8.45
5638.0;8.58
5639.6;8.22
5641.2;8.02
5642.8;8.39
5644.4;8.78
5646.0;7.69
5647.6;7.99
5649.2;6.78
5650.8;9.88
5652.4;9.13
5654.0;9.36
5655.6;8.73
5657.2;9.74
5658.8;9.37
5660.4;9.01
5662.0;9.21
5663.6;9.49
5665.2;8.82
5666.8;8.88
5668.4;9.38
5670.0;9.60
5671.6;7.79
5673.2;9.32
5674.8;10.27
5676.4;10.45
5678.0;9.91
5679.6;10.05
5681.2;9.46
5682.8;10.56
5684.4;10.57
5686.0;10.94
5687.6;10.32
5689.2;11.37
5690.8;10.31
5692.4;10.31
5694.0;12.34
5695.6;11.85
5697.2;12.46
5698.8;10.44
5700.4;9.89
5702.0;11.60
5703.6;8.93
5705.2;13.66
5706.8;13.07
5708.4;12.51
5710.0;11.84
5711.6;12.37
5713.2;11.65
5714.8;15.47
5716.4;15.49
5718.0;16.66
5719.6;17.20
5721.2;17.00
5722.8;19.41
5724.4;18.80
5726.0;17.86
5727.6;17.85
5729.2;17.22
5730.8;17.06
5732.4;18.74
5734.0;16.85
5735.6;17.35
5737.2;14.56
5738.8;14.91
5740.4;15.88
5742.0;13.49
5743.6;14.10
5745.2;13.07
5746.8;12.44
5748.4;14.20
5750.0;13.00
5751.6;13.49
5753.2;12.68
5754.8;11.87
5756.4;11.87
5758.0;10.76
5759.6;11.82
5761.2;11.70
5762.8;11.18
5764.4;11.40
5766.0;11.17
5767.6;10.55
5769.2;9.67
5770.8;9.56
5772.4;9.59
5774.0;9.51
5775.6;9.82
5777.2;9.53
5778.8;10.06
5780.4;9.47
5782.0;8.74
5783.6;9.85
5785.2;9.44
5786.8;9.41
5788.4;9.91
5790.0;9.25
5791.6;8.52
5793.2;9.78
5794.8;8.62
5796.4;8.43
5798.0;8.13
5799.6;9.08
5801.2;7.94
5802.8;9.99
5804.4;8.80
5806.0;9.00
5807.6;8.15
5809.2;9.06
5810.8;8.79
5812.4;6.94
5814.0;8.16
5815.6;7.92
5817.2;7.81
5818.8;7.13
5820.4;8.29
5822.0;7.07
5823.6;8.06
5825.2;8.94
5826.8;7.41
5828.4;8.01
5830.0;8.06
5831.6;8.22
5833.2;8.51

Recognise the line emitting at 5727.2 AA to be C IV 1549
